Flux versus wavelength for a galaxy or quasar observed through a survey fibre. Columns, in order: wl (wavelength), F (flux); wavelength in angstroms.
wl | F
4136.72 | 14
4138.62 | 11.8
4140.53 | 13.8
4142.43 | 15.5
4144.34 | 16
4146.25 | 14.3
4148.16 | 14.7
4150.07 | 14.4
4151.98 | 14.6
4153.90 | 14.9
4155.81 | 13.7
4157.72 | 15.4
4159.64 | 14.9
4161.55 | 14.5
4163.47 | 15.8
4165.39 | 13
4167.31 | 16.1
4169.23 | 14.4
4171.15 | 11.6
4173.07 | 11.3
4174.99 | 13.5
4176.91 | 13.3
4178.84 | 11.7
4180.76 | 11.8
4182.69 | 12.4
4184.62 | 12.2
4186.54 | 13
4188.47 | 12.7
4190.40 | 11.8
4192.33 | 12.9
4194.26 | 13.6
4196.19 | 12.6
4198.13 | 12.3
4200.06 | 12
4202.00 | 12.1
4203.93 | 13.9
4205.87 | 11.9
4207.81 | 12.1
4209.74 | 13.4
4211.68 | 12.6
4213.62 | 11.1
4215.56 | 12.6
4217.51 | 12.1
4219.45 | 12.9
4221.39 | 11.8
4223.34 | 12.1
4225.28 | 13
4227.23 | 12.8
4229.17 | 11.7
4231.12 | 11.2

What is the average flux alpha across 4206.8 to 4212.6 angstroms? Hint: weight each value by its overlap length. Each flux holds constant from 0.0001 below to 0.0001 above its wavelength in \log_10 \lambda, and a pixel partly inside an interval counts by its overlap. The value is 12.7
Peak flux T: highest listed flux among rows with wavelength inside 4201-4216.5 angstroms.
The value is 13.9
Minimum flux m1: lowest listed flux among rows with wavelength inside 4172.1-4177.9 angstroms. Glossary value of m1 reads 11.3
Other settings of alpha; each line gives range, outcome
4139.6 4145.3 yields 15.1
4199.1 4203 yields 12.1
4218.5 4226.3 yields 12.5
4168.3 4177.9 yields 12.8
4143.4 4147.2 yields 15.1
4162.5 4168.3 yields 14.9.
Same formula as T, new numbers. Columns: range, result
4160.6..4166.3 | 15.8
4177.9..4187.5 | 13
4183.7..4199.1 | 13.6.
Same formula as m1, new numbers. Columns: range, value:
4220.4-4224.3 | 11.8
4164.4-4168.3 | 13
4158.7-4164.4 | 14.5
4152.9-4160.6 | 13.7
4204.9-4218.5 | 11.1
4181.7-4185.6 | 12.2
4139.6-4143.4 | 13.8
